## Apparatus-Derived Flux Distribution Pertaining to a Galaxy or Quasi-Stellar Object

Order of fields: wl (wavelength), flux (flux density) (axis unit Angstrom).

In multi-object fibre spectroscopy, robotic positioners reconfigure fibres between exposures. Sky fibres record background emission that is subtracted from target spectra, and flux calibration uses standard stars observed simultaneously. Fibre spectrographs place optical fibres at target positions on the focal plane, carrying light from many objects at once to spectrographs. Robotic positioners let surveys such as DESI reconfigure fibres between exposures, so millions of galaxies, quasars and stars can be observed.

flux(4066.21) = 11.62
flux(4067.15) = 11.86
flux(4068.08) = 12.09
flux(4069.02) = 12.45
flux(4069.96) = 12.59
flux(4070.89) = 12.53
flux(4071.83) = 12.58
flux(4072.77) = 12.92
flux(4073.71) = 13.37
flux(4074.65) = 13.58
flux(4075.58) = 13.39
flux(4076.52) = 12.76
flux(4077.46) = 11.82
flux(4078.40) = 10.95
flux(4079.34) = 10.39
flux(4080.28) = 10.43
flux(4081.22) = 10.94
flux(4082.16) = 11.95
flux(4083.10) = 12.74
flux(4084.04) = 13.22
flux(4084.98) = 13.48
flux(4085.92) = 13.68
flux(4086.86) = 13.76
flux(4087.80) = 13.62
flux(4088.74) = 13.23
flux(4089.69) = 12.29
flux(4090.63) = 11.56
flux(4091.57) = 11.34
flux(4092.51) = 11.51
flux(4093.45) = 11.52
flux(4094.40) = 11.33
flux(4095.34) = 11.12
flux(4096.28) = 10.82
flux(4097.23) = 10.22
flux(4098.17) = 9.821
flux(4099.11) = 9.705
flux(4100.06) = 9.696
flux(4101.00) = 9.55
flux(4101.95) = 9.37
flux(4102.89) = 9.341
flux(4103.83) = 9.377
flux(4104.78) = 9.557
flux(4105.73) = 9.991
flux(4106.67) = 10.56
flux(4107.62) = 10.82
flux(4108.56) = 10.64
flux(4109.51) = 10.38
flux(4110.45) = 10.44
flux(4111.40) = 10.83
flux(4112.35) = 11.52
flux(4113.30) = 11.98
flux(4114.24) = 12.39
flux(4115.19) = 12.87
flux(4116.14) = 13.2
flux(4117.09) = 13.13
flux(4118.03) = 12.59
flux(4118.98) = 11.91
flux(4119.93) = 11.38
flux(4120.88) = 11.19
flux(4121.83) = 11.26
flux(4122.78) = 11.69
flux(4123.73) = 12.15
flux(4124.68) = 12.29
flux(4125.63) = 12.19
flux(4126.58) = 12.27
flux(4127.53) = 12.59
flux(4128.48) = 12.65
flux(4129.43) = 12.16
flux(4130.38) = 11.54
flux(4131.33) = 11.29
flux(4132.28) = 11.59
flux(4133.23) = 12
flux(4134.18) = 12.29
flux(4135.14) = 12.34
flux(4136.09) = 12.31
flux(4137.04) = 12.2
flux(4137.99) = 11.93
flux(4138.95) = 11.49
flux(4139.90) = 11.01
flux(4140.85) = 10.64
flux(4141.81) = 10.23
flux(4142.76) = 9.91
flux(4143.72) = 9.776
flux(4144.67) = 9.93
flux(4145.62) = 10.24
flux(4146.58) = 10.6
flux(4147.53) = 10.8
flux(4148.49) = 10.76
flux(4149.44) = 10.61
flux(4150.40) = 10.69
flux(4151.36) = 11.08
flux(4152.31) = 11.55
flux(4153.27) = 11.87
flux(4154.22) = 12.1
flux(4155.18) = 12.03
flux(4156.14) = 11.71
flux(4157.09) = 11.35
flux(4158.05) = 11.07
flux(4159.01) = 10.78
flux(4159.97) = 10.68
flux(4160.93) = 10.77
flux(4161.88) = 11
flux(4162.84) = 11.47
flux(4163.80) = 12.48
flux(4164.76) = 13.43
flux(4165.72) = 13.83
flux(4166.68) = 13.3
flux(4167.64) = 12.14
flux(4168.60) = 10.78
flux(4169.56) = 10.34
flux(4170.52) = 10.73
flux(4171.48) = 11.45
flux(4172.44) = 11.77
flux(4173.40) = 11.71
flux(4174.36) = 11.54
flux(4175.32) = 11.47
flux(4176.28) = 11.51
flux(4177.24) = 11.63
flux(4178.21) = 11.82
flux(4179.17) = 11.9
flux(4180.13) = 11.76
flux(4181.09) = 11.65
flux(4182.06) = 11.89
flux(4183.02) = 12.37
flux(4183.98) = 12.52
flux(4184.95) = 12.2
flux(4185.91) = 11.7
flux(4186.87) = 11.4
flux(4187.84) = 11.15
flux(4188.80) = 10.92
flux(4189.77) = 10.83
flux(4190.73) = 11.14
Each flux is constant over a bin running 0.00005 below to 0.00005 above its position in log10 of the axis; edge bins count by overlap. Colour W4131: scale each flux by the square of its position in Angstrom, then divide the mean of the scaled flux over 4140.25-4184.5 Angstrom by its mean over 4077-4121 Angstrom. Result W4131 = 1.03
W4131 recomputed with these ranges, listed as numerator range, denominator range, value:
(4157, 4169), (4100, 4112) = 1.20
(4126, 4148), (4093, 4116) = 1.09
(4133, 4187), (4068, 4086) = 0.97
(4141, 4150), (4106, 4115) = 0.95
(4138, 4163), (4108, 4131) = 0.93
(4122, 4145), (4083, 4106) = 1.05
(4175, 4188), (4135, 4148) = 1.10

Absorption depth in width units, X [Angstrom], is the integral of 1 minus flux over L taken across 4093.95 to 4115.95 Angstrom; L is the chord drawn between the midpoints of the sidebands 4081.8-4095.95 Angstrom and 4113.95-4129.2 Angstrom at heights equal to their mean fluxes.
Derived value 3.1 Angstrom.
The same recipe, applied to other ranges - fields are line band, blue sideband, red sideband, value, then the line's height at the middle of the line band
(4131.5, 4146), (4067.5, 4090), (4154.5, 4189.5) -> 0.94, 12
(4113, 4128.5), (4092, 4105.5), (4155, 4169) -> -2.10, 10.8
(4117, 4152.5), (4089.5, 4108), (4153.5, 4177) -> -1.20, 11.1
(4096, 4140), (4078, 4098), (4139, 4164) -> 0.36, 11.4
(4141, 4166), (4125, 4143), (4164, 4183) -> 1.36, 11.8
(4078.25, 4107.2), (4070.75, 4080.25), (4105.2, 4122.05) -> 1.86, 12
